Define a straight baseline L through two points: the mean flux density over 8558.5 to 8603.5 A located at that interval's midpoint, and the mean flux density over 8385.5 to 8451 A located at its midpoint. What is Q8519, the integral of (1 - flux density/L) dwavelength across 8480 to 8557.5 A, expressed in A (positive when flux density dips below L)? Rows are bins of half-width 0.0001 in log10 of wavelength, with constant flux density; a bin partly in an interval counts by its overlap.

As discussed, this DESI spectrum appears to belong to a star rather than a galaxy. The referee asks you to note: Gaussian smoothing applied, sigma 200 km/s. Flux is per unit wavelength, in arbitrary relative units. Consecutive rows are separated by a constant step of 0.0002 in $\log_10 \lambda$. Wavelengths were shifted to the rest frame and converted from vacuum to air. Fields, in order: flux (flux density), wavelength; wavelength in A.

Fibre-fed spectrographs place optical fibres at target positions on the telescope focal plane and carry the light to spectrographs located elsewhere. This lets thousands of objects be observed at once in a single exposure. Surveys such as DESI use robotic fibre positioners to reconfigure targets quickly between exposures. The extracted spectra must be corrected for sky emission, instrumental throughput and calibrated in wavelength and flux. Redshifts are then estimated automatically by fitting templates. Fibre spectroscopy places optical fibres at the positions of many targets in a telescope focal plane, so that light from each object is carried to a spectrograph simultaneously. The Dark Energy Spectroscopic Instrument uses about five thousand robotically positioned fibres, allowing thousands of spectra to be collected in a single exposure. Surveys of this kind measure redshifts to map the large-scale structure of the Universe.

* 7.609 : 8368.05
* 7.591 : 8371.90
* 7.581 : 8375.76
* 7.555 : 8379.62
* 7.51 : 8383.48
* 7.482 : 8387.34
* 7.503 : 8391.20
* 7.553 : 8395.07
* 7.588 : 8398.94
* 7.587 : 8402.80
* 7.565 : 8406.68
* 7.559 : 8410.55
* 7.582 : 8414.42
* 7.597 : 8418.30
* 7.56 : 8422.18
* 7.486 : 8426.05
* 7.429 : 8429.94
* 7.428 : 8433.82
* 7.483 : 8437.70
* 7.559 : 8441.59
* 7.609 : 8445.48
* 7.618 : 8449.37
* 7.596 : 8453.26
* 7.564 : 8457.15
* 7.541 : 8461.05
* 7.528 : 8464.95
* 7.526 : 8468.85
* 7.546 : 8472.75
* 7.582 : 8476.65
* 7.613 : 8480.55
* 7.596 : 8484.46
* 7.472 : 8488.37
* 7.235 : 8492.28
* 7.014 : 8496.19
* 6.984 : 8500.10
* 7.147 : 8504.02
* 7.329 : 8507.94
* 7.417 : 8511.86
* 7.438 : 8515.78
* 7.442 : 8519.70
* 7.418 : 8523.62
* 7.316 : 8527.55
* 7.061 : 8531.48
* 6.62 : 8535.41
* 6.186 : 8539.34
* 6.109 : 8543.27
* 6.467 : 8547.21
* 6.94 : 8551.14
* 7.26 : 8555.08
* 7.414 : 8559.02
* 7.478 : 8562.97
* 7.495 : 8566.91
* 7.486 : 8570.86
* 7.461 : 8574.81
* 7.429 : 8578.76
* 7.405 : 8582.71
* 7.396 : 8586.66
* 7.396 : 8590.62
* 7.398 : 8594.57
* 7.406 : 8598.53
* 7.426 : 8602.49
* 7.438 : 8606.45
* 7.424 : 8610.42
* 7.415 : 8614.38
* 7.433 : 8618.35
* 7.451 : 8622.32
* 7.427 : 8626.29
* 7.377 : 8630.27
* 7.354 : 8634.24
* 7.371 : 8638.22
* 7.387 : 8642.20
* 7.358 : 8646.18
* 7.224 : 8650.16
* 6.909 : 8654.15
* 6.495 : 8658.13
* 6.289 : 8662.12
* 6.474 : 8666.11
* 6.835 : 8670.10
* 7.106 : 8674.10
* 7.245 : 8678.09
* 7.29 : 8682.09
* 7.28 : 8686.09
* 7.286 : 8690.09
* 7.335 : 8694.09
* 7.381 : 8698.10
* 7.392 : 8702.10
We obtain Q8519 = 3.93 A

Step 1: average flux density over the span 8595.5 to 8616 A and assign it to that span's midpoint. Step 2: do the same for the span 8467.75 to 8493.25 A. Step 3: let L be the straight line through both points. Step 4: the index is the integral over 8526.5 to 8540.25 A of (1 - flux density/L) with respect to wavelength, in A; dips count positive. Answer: 1.2 A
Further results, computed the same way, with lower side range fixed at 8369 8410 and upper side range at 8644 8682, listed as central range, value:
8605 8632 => -1.6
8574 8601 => -1.2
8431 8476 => -0.9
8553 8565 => -0.4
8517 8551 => 1.7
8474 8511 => -0.1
